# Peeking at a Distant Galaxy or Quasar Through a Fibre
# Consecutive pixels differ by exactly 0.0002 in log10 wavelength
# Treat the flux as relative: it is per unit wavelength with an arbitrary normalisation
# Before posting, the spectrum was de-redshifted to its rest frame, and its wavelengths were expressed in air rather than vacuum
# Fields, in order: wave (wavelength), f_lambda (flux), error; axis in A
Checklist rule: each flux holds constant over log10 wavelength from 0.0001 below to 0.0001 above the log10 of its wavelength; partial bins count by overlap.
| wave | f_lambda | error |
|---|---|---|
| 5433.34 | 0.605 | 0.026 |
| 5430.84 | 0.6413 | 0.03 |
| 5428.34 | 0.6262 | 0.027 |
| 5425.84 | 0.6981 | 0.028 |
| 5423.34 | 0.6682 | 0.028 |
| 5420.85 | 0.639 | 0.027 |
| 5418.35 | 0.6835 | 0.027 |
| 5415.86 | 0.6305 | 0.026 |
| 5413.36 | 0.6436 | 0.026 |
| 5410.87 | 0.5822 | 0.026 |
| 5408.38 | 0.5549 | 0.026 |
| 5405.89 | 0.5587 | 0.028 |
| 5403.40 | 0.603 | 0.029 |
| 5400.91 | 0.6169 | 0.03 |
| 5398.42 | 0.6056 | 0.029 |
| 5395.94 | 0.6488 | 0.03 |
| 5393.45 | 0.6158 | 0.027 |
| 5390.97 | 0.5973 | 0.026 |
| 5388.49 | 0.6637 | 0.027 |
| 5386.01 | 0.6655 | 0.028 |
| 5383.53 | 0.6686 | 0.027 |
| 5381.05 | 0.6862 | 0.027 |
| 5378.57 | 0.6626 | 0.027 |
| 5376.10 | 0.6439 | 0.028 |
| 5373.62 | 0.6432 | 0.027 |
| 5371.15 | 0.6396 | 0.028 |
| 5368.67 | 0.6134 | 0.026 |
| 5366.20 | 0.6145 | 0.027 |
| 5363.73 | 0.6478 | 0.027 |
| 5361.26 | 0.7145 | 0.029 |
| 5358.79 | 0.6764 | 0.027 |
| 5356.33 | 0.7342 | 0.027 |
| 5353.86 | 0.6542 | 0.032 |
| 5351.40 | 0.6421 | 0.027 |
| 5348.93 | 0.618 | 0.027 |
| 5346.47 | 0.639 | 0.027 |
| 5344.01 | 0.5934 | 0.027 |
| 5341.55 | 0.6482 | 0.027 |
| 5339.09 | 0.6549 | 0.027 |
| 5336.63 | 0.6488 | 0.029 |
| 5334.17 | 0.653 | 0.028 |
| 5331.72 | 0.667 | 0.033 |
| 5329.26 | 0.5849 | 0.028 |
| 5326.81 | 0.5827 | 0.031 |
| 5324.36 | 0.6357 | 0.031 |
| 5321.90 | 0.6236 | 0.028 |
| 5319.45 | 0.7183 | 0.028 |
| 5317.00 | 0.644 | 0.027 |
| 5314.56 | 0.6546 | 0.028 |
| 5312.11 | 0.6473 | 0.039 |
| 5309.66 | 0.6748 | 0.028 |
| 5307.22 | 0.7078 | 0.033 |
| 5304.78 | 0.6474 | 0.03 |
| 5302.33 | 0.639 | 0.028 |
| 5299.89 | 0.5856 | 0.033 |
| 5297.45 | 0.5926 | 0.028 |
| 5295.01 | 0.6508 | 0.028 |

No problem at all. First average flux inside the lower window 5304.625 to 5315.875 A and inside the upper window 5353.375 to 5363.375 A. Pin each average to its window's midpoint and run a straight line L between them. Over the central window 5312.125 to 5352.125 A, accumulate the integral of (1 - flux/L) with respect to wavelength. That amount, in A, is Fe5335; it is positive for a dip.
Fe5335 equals 2.5 A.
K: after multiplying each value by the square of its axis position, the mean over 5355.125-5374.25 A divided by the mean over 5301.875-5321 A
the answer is 1.0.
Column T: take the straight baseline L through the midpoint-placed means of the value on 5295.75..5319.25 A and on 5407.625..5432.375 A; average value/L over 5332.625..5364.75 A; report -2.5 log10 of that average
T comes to -0.02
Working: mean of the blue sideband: 0.647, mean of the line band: 0.656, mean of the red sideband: 0.638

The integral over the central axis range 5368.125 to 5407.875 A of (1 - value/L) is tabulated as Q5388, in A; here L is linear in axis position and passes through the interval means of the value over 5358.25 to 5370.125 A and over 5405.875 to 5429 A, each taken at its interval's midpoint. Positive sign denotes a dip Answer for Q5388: 0.7 A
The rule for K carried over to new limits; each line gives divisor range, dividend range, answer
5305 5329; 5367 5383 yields 1.02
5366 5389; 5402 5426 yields 0.97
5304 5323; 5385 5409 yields 0.95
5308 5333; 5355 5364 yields 1.10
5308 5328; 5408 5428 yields 1.02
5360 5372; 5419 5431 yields 1.04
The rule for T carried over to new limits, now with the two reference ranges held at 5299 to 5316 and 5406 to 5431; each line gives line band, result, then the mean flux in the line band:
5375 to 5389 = -0.04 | 0.666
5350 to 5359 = -0.05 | 0.676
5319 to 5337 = 0.02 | 0.635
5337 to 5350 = 0.02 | 0.632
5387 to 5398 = 0.01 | 0.631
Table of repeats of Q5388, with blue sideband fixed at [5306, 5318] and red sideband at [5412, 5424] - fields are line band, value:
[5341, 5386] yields 0.45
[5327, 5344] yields 0.71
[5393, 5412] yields 1.64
